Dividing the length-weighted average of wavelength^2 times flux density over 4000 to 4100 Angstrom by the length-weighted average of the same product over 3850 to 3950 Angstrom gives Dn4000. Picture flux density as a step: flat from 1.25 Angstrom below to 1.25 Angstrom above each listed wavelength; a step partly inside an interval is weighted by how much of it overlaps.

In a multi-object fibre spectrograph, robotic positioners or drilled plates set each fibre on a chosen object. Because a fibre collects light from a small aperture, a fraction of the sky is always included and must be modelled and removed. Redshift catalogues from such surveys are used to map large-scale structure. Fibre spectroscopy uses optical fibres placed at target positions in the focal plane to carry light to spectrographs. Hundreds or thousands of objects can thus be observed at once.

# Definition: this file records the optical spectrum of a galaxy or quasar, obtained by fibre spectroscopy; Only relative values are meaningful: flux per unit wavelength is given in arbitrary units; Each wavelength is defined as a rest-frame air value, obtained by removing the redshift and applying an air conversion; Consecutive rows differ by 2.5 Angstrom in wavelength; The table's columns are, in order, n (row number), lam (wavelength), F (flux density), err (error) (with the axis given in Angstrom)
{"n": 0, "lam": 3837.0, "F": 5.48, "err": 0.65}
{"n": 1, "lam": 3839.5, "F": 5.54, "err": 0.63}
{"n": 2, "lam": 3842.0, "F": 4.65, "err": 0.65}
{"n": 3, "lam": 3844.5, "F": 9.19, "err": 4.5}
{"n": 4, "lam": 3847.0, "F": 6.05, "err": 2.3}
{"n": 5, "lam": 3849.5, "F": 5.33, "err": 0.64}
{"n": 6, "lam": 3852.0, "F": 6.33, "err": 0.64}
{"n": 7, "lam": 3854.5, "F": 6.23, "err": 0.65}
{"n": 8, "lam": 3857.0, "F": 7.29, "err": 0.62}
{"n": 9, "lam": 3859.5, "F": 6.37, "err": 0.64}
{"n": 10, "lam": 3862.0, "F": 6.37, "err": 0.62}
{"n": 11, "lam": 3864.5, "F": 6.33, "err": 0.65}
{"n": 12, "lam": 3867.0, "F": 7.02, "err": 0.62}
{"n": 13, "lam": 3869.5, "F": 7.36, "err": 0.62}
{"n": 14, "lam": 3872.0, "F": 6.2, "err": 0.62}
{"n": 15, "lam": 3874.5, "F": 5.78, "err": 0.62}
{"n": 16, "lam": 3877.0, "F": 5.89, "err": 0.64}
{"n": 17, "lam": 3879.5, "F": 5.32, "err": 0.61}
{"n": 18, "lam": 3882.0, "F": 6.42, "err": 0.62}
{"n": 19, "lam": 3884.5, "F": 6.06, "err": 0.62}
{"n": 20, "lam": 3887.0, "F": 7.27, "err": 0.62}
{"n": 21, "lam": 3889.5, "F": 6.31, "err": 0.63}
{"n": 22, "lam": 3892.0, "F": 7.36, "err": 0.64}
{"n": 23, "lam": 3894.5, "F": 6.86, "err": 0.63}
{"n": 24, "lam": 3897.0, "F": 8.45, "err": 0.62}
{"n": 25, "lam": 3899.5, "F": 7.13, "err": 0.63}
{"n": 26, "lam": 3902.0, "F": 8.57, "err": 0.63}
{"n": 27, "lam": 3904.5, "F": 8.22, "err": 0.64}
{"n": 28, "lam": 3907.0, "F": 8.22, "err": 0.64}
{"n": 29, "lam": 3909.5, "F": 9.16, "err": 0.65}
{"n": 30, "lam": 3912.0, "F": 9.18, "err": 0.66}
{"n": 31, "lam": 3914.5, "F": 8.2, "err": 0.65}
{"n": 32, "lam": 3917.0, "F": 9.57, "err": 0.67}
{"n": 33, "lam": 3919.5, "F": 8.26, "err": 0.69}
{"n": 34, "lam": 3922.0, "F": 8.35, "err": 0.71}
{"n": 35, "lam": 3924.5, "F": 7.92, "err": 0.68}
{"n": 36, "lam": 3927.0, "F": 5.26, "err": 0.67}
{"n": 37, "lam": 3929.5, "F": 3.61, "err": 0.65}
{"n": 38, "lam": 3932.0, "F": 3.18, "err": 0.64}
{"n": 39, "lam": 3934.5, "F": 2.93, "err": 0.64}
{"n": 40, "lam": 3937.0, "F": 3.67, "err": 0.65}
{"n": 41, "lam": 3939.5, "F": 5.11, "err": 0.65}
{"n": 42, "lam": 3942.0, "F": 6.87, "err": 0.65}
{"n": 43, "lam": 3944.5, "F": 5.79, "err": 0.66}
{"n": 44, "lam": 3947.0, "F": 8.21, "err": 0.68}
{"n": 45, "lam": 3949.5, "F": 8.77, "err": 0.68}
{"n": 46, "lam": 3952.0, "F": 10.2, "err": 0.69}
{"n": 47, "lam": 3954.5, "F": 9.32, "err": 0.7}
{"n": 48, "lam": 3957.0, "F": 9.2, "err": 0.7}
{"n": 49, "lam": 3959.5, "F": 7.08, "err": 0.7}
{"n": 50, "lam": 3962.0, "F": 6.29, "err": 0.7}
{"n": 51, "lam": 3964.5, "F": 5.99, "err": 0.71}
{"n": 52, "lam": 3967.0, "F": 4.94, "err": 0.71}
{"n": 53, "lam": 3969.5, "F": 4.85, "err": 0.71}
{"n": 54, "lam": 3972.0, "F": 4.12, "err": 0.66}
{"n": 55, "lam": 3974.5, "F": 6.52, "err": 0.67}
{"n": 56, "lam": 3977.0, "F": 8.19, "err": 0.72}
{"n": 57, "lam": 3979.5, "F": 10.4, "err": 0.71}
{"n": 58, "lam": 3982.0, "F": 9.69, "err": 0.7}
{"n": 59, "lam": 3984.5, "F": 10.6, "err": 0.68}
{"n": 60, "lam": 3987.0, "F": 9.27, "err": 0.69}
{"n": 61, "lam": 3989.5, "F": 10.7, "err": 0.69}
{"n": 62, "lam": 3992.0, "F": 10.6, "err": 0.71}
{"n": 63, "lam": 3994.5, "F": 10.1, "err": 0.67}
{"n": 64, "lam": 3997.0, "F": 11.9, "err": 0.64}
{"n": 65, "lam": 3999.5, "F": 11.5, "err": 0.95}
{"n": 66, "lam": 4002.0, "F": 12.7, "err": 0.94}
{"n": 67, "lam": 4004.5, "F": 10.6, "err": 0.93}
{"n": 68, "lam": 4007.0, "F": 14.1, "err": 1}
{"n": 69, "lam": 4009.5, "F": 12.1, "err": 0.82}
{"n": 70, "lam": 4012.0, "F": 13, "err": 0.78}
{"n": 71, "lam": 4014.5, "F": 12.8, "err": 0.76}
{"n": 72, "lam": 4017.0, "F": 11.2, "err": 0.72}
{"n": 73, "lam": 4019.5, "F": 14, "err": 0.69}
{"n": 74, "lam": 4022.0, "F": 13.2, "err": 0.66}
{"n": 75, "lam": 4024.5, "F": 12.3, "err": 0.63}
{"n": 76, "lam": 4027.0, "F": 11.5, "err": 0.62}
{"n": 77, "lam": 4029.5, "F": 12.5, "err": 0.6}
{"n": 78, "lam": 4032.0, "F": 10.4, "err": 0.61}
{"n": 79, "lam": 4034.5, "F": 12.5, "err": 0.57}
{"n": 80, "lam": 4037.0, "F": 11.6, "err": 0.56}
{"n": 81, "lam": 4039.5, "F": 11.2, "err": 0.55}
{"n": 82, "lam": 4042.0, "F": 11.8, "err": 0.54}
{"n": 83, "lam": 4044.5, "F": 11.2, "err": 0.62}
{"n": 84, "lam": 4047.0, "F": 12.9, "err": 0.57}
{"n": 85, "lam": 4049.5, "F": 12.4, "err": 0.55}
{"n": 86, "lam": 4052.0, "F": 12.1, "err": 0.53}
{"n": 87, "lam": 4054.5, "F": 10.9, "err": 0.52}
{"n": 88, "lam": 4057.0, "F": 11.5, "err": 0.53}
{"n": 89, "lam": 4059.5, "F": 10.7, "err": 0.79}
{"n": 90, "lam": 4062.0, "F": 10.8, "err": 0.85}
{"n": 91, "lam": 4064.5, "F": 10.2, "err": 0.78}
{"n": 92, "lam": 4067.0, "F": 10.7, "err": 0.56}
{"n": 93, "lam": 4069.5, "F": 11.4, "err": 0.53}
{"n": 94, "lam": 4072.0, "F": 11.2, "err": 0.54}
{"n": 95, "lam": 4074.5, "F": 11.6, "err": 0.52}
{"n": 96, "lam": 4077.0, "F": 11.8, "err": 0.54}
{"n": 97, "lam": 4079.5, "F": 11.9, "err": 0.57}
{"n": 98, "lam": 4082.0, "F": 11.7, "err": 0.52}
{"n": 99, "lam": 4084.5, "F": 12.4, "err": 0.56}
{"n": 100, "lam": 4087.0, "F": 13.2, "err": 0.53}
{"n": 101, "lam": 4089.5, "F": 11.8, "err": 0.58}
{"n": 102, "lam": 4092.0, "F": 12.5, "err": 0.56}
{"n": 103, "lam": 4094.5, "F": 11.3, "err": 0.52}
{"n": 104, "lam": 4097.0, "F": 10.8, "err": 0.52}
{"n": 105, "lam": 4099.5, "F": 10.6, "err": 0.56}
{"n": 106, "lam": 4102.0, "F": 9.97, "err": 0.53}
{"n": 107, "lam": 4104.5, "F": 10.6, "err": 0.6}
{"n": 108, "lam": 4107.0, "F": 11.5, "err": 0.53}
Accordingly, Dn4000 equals 1.9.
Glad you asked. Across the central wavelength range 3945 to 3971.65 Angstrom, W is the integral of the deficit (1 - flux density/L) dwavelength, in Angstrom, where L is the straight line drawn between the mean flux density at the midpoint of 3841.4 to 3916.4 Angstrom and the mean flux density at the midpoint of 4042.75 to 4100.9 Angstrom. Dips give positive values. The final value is 4.6 Angstrom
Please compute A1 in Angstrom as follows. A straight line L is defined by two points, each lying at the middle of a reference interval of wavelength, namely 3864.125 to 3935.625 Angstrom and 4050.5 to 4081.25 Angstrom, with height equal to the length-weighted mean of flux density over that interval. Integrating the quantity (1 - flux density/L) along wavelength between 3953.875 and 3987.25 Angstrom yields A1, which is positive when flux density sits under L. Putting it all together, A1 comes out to 4.8 Angstrom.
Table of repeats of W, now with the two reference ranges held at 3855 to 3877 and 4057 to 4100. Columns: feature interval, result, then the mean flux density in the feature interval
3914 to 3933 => 2.53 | 6.79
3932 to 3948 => 5.94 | 5.21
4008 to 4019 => -2.74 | 12.4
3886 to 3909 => -1.19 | 7.65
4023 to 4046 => -2.77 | 11.7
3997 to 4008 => -2.77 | 12.1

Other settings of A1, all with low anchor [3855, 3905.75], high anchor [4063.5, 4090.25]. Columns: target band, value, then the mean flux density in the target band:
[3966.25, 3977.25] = 4.3 Angstrom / 5.54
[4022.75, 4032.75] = -1.3 Angstrom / 11.8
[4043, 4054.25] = -1.1 Angstrom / 12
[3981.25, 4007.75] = -3.9 Angstrom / 11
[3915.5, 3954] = 7.4 Angstrom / 6.58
